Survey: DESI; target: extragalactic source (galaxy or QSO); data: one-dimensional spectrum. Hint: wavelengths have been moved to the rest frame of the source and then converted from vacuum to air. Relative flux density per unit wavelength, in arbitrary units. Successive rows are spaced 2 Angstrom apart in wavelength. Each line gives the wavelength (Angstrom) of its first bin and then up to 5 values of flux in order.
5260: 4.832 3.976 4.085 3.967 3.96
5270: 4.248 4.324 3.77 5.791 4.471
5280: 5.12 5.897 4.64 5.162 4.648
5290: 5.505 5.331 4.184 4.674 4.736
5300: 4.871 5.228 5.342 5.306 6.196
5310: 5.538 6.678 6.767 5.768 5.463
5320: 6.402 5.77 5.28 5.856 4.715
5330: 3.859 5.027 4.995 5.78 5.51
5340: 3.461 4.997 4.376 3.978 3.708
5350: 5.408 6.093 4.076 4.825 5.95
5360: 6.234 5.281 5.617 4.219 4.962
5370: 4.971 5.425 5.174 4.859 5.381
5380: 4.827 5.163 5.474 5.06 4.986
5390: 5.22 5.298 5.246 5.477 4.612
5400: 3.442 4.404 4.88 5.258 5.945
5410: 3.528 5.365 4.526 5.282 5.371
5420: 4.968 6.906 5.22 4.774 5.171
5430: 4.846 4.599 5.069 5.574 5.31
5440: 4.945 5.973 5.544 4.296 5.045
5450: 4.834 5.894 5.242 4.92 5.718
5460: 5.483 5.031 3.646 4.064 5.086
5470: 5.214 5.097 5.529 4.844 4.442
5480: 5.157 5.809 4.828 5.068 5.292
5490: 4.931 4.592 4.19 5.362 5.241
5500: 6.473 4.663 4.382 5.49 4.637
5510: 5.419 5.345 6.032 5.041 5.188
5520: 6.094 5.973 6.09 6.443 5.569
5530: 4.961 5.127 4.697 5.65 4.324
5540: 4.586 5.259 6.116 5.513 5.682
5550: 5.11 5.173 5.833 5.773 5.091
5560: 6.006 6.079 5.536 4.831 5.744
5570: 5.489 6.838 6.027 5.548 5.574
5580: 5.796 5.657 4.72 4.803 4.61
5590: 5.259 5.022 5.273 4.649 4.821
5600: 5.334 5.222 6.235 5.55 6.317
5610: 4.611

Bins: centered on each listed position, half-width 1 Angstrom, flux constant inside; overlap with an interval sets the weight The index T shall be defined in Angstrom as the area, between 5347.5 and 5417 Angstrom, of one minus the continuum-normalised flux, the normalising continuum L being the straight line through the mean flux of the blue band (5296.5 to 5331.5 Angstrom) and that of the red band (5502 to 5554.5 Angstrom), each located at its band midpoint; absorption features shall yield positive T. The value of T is 5.22 Angstrom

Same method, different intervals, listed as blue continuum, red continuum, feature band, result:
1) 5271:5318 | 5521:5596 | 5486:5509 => 1.56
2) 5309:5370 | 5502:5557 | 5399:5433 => 2.00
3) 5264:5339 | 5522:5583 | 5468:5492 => 1.51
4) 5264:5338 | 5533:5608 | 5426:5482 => 2.34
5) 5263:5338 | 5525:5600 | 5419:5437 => 0.04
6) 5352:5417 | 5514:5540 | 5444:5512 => 3.23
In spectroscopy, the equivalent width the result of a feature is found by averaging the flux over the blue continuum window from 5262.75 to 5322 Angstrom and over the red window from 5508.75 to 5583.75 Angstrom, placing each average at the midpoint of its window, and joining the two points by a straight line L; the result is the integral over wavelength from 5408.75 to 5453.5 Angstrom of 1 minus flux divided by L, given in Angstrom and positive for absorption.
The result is 1.7 Angstrom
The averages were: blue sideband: 5.11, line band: 5.14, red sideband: 5.54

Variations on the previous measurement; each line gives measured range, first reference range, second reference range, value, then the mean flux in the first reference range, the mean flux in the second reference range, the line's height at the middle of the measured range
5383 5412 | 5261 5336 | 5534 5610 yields 1.5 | 5.08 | 5.41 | 5.2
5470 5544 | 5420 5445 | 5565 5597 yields 1.5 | 5.31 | 5.37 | 5.34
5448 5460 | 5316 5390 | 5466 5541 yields -0.3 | 5.1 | 5.2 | 5.16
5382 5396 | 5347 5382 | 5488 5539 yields -0.2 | 5.12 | 5.28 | 5.15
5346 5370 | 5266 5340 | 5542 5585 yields 0.8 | 5.15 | 5.62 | 5.25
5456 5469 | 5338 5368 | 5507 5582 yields 1.0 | 4.9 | 5.52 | 5.25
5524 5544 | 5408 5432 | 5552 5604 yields 0.3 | 5.1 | 5.43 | 5.34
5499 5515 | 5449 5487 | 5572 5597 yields -0.5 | 5.05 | 5.31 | 5.14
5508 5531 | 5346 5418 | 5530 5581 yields -0.9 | 5.02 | 5.49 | 5.39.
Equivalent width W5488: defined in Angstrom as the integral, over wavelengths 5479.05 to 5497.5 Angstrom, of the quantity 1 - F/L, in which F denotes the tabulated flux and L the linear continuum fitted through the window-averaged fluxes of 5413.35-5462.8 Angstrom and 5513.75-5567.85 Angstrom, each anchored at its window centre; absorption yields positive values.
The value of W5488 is 1.1 Angstrom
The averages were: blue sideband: 5.23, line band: 5.03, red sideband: 5.47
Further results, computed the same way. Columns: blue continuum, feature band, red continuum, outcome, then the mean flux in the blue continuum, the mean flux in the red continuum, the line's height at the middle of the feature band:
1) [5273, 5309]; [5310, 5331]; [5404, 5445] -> -2.4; 5.05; 5.2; 5.08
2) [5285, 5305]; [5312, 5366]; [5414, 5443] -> -1.6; 4.97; 5.26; 5.06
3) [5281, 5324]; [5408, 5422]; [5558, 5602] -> 0.9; 5.43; 5.4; 5.42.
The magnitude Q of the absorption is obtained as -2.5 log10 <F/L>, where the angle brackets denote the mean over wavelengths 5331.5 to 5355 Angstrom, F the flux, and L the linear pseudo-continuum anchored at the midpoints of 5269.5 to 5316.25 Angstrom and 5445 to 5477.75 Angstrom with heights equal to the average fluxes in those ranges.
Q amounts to 0.07 mag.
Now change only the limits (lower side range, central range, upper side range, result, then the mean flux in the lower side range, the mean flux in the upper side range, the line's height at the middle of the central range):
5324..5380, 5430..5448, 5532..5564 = 0.006 mag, 4.99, 5.39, 5.17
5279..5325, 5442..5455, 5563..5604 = 0.037 mag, 5.41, 5.36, 5.39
